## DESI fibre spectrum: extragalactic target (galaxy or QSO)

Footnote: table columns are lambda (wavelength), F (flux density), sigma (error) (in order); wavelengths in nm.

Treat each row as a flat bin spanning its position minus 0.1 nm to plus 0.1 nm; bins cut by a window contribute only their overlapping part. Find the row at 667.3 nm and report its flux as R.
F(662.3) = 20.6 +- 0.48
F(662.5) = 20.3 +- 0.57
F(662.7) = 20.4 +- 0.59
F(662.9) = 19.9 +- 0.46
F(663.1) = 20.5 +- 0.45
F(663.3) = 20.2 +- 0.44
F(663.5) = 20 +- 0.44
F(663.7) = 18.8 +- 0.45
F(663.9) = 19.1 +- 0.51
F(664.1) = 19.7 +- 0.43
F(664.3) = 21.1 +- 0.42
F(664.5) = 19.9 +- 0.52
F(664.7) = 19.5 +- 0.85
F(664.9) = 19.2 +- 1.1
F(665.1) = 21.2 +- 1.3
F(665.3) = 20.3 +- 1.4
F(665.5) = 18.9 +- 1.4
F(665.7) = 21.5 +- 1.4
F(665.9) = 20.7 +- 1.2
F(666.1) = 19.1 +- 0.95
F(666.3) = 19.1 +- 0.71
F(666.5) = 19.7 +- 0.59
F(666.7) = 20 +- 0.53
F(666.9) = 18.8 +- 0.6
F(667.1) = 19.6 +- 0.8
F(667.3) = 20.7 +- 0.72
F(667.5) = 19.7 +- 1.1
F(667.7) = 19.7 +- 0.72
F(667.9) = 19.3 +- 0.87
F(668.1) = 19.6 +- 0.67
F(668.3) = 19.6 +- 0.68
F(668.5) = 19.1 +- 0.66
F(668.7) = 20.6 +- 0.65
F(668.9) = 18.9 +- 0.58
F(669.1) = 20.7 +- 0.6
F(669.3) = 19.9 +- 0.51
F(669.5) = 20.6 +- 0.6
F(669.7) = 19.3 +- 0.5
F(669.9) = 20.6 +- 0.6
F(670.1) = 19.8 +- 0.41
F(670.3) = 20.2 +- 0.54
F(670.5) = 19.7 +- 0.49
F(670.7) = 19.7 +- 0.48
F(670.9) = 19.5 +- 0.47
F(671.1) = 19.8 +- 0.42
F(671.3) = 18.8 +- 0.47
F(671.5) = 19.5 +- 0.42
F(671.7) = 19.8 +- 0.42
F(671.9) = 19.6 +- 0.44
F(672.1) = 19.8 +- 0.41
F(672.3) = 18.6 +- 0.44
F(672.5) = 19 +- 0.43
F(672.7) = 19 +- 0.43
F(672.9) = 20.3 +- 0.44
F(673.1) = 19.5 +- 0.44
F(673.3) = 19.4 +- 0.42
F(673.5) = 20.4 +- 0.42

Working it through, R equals 20.7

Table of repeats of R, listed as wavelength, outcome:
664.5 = 19.9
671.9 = 19.6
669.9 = 20.6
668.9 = 18.9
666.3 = 19.1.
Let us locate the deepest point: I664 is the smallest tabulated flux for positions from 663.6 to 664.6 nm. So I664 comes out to 18.8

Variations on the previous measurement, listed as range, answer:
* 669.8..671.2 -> 19.5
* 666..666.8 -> 19.1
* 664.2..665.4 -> 19.2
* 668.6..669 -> 18.9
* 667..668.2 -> 19.3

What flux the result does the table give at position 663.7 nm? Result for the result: 18.8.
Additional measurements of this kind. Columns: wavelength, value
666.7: 20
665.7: 21.5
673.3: 19.4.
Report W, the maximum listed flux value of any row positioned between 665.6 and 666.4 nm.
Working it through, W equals 21.5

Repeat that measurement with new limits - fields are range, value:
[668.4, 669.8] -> 20.7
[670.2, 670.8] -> 20.2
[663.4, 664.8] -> 21.1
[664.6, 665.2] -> 21.2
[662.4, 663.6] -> 20.5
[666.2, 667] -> 20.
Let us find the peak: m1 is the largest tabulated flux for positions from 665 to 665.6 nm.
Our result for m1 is 21.2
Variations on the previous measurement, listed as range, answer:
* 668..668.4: 19.6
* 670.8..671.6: 19.8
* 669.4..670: 20.6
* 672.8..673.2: 20.3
